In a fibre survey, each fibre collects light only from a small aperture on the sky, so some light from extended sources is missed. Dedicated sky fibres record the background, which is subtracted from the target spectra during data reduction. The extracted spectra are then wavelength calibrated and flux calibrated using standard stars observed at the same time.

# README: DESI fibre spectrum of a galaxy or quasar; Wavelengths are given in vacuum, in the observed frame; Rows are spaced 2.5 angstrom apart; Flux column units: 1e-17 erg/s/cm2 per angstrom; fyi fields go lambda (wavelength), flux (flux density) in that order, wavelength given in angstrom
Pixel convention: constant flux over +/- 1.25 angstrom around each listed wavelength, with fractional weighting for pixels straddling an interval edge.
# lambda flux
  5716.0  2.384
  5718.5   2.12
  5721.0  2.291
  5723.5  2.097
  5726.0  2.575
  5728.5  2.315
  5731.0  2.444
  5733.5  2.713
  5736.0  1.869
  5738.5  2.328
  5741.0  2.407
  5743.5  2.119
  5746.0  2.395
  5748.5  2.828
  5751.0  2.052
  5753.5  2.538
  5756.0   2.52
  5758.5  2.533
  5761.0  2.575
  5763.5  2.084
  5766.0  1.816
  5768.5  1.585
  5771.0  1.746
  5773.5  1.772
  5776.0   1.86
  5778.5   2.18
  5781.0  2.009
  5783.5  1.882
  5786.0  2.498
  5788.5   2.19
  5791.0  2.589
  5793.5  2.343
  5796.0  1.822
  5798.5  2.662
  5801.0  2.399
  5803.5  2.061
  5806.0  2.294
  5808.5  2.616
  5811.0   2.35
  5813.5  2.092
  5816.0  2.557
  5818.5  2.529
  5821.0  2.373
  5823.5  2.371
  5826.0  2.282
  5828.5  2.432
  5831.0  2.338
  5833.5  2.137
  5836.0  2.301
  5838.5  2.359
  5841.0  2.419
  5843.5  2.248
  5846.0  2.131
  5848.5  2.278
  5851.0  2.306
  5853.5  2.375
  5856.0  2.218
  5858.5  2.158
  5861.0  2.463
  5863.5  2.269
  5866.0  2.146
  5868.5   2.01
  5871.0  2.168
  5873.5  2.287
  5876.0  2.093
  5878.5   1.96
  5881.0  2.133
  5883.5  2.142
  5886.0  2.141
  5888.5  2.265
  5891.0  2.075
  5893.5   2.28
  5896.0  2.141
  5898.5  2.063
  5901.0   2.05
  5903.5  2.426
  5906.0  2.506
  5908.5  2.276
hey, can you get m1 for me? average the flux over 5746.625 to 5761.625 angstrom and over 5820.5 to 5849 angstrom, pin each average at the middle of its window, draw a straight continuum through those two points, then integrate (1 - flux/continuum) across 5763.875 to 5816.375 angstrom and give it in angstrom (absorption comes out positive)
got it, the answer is 5.6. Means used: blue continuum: 2.5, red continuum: 2.3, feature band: 2.15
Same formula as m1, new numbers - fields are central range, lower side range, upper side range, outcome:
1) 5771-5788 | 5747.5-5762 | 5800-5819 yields 2.9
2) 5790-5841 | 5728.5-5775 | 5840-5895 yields -2.9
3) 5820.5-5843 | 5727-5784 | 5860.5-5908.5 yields -1.4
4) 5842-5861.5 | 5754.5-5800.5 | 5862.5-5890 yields -1.1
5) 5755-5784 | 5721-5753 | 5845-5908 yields 3.4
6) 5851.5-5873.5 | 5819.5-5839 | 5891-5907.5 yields 0.5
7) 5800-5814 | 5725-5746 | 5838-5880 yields -0.2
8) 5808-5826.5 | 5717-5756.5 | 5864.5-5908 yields -1.1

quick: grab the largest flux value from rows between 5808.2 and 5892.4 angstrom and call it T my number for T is 2.616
